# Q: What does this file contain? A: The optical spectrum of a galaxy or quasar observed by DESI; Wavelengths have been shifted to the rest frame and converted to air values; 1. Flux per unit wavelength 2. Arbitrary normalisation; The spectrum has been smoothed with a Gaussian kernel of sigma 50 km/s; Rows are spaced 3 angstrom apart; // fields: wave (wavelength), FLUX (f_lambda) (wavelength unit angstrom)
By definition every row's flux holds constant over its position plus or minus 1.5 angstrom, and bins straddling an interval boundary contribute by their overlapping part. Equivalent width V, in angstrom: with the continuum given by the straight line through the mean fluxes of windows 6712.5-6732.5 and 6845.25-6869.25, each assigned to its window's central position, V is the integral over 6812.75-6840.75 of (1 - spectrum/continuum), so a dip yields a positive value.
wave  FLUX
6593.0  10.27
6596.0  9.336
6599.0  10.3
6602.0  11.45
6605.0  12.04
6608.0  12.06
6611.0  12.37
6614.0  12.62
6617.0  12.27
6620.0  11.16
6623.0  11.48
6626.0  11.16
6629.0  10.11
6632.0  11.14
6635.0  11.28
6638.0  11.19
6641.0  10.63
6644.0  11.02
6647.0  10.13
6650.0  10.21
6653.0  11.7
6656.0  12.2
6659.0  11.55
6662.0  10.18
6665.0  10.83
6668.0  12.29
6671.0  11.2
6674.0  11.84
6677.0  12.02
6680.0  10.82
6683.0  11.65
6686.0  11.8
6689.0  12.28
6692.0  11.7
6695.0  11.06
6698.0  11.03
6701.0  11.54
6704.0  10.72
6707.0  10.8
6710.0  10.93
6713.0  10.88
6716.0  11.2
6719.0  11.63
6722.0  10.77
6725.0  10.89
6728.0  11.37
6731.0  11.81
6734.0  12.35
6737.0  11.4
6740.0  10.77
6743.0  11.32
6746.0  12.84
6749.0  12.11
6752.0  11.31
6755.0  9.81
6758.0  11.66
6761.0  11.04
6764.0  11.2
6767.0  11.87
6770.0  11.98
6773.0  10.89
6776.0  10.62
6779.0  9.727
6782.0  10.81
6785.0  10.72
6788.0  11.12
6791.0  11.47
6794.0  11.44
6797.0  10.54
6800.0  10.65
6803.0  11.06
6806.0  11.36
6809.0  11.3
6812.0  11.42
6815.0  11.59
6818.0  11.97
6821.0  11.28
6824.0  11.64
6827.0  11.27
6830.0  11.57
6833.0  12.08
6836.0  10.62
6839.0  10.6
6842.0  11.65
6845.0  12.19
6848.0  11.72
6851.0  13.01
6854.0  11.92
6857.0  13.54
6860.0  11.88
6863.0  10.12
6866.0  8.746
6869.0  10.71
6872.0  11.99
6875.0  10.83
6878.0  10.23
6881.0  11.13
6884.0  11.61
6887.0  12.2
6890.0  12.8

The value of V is 0.1 angstrom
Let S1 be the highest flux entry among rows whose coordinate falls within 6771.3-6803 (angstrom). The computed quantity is 11.47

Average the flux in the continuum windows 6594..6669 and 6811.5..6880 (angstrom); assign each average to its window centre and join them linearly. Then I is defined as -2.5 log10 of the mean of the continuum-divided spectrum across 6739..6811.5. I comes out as 0.02 mag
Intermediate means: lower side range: 11.2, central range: 11.2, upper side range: 11.4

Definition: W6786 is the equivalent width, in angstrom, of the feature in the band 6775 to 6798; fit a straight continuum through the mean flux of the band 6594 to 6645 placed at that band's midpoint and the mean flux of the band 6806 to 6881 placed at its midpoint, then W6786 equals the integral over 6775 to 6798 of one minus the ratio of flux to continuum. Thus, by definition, 1.1 angstrom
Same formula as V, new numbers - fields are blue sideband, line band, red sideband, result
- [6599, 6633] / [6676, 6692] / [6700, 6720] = -0.70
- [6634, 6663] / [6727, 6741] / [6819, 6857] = -0.30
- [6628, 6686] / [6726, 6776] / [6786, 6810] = -1.44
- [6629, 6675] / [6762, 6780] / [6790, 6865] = 0.46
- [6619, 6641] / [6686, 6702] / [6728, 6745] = -0.28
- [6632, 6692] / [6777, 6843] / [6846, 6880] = 0.98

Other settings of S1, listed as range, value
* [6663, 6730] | 12.29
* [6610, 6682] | 12.62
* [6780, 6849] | 12.19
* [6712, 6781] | 12.84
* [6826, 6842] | 12.08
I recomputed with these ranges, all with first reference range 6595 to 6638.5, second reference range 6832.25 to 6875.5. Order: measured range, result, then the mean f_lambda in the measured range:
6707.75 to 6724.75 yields 0.03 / 11.1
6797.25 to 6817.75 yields 0.02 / 11.2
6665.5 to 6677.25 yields -0.03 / 11.7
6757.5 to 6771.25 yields -0.01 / 11.5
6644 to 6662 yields 0.03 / 11.1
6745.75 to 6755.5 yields -0.01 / 11.5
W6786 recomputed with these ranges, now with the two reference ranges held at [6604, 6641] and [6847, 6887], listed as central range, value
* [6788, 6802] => 0.5 angstrom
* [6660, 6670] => 0.3 angstrom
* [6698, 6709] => 0.4 angstrom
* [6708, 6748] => 0.2 angstrom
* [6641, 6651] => 0.9 angstrom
